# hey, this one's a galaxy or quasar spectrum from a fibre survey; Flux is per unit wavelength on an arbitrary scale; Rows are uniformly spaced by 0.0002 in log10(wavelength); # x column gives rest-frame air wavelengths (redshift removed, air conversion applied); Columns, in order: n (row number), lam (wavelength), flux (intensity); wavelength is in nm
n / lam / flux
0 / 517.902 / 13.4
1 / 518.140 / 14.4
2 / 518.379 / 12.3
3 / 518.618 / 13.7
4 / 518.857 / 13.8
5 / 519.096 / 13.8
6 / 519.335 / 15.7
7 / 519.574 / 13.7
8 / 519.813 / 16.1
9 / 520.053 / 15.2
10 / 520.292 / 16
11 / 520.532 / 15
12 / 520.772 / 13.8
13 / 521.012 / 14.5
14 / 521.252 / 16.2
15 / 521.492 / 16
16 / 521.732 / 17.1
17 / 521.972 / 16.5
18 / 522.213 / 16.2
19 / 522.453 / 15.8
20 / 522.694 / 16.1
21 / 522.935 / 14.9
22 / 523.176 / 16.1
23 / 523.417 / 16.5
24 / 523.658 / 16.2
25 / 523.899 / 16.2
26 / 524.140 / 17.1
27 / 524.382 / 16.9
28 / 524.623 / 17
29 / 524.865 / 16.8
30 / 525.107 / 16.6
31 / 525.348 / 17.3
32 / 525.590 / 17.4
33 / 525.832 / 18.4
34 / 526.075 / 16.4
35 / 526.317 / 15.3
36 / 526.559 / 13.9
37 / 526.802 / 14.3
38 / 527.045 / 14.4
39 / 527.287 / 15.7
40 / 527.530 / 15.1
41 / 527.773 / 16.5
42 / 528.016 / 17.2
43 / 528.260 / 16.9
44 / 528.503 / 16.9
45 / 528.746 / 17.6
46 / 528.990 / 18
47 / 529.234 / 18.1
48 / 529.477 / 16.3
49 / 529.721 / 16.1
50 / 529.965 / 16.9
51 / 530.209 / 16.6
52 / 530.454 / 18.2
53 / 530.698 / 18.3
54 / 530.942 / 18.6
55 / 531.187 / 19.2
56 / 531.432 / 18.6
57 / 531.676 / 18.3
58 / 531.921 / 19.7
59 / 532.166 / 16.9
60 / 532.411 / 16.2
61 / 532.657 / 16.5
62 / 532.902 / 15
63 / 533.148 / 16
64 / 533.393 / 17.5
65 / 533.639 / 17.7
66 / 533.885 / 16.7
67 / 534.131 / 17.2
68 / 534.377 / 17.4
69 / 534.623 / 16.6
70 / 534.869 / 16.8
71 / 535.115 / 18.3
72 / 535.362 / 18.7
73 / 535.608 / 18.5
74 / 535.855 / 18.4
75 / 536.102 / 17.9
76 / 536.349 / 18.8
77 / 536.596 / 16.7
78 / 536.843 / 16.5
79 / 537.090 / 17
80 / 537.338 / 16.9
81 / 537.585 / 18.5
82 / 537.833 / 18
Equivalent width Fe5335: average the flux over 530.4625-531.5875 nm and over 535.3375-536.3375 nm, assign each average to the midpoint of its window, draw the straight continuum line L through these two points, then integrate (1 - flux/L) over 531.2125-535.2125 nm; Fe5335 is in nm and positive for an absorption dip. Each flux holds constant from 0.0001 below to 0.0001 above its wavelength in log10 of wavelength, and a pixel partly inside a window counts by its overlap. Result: 0.27 nm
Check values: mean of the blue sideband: 18.6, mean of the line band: 17.3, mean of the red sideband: 18.4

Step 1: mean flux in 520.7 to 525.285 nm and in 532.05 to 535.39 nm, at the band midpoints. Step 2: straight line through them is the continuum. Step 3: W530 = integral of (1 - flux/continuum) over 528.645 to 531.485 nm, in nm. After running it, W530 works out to -0.17 nm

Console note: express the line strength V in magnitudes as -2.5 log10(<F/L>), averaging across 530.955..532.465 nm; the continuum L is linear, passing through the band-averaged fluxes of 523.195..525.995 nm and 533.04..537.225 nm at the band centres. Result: -0.061 mag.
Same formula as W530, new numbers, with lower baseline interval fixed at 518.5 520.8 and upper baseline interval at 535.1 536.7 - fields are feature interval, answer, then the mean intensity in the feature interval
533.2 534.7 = 0.053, 17.1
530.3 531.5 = -0.098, 18.5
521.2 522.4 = -0.095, 16.4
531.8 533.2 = 0.057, 16.7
